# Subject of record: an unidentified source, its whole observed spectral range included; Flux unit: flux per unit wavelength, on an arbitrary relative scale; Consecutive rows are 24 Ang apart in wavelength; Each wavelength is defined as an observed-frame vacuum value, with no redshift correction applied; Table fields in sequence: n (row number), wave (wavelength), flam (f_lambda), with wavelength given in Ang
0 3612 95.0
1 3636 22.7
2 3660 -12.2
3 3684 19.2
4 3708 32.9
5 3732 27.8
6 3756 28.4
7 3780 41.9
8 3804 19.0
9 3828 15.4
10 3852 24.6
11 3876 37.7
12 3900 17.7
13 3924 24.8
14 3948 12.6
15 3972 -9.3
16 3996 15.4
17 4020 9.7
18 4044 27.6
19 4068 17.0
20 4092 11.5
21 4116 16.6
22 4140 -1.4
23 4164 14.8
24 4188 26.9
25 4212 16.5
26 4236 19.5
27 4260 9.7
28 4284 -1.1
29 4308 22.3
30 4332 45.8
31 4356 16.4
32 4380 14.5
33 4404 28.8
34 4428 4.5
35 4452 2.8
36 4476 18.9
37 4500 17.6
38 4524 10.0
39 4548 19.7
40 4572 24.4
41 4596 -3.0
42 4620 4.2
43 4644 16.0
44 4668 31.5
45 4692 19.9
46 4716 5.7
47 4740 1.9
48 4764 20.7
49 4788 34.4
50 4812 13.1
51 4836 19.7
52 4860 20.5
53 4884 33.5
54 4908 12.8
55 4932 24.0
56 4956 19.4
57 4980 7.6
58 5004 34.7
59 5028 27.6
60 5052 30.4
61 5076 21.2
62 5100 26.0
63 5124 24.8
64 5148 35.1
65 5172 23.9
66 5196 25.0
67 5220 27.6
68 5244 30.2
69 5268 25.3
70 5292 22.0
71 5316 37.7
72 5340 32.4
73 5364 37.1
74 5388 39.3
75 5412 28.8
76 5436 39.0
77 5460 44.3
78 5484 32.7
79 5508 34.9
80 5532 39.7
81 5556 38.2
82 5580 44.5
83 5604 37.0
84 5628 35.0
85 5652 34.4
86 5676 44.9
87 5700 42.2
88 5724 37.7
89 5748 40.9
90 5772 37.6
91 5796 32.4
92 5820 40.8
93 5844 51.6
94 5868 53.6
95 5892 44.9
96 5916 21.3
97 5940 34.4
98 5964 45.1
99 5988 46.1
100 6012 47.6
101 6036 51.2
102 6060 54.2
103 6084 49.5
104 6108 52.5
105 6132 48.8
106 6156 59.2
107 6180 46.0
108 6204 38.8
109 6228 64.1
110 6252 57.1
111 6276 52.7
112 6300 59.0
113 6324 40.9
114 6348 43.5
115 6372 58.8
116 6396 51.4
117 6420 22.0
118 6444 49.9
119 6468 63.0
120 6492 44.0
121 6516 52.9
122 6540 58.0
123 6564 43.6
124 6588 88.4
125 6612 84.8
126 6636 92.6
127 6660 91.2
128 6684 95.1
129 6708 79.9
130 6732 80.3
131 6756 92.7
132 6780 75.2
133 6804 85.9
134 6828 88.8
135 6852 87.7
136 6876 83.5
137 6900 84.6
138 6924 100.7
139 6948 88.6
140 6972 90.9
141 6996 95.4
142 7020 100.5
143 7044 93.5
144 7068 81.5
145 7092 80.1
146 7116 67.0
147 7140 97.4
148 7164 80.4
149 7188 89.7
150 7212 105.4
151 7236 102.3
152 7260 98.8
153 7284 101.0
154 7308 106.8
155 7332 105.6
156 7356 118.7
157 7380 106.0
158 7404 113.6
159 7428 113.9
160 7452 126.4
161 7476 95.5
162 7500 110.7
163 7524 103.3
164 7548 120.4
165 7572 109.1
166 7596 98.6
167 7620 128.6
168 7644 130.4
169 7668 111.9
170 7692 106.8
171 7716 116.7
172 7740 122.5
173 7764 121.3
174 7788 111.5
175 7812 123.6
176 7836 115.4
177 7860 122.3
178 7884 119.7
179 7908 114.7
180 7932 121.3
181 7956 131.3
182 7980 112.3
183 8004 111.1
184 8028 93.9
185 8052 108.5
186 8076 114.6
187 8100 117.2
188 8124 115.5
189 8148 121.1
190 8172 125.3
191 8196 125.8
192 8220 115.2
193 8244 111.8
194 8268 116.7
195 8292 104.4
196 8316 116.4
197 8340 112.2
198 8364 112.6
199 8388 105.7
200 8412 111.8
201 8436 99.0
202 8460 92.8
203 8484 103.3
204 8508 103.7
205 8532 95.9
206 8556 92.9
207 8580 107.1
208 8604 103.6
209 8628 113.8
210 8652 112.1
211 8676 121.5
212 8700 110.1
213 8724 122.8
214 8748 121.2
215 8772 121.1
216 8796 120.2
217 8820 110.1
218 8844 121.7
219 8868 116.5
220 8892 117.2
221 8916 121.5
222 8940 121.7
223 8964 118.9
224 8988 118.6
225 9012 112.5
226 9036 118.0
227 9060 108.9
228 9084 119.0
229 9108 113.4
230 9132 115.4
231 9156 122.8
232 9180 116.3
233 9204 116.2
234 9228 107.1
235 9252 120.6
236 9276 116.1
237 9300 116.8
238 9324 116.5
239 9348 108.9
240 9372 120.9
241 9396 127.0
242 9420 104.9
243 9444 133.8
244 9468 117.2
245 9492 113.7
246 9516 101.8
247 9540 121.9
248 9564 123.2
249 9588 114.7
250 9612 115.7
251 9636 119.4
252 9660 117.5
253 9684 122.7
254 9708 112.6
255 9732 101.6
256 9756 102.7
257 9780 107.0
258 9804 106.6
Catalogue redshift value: 0.65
